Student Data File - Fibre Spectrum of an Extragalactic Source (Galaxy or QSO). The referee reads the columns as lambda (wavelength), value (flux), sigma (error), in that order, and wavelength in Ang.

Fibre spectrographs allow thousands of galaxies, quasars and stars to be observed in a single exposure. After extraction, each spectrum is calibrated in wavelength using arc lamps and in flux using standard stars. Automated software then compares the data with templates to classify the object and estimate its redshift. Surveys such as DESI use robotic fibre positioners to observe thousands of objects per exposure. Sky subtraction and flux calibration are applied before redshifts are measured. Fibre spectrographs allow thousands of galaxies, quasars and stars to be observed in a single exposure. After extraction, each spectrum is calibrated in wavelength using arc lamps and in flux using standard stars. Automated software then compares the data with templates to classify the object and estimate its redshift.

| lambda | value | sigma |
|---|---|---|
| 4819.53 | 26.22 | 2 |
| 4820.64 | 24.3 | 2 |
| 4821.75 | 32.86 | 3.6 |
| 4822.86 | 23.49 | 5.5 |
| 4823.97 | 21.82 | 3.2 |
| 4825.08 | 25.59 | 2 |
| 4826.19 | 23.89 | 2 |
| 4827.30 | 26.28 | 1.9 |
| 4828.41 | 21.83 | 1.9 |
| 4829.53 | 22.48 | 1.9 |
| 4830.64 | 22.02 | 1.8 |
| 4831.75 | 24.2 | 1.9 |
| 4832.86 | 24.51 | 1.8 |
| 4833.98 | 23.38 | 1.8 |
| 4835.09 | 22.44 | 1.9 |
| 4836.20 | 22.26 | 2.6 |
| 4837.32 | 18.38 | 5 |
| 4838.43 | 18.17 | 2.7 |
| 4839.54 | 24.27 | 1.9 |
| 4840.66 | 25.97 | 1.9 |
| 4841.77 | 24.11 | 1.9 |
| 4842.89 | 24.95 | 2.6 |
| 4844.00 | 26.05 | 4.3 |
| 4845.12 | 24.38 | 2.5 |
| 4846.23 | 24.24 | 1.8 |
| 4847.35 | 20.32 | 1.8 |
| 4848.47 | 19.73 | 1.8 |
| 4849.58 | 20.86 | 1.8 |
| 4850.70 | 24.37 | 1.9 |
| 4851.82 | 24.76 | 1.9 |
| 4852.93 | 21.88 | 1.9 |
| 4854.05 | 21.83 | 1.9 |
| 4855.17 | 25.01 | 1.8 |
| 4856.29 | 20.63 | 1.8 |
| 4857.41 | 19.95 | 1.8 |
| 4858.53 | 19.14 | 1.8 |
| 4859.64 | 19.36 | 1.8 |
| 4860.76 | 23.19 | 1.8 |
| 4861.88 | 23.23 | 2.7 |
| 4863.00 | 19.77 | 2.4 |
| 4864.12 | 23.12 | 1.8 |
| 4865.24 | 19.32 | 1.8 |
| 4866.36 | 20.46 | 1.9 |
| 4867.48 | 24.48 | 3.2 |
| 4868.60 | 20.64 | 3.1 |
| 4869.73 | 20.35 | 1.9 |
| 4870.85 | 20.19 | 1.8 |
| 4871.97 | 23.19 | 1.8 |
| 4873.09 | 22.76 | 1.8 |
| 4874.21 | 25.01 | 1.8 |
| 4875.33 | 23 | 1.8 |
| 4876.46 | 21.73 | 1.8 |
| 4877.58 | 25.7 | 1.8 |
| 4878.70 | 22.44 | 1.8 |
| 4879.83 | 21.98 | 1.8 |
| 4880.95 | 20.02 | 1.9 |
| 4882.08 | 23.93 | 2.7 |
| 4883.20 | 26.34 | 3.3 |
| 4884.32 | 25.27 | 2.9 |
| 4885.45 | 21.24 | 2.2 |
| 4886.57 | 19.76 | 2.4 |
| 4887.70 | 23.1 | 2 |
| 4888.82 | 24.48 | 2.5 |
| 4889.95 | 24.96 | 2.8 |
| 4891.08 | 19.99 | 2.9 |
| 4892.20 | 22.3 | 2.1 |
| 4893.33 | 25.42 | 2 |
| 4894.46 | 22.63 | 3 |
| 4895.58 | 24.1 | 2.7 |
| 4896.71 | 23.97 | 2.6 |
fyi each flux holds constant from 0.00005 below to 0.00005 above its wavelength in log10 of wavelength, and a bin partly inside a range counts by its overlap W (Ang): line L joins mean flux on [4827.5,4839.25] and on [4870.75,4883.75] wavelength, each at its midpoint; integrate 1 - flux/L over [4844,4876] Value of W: 0.98 Ang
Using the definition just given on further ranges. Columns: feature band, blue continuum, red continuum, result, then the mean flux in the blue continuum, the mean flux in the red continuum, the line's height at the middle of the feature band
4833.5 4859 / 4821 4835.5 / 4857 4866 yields -0.1 Ang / 24.2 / 20.9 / 22.4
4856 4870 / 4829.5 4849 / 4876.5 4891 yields 1.2 Ang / 22.9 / 23.1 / 23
